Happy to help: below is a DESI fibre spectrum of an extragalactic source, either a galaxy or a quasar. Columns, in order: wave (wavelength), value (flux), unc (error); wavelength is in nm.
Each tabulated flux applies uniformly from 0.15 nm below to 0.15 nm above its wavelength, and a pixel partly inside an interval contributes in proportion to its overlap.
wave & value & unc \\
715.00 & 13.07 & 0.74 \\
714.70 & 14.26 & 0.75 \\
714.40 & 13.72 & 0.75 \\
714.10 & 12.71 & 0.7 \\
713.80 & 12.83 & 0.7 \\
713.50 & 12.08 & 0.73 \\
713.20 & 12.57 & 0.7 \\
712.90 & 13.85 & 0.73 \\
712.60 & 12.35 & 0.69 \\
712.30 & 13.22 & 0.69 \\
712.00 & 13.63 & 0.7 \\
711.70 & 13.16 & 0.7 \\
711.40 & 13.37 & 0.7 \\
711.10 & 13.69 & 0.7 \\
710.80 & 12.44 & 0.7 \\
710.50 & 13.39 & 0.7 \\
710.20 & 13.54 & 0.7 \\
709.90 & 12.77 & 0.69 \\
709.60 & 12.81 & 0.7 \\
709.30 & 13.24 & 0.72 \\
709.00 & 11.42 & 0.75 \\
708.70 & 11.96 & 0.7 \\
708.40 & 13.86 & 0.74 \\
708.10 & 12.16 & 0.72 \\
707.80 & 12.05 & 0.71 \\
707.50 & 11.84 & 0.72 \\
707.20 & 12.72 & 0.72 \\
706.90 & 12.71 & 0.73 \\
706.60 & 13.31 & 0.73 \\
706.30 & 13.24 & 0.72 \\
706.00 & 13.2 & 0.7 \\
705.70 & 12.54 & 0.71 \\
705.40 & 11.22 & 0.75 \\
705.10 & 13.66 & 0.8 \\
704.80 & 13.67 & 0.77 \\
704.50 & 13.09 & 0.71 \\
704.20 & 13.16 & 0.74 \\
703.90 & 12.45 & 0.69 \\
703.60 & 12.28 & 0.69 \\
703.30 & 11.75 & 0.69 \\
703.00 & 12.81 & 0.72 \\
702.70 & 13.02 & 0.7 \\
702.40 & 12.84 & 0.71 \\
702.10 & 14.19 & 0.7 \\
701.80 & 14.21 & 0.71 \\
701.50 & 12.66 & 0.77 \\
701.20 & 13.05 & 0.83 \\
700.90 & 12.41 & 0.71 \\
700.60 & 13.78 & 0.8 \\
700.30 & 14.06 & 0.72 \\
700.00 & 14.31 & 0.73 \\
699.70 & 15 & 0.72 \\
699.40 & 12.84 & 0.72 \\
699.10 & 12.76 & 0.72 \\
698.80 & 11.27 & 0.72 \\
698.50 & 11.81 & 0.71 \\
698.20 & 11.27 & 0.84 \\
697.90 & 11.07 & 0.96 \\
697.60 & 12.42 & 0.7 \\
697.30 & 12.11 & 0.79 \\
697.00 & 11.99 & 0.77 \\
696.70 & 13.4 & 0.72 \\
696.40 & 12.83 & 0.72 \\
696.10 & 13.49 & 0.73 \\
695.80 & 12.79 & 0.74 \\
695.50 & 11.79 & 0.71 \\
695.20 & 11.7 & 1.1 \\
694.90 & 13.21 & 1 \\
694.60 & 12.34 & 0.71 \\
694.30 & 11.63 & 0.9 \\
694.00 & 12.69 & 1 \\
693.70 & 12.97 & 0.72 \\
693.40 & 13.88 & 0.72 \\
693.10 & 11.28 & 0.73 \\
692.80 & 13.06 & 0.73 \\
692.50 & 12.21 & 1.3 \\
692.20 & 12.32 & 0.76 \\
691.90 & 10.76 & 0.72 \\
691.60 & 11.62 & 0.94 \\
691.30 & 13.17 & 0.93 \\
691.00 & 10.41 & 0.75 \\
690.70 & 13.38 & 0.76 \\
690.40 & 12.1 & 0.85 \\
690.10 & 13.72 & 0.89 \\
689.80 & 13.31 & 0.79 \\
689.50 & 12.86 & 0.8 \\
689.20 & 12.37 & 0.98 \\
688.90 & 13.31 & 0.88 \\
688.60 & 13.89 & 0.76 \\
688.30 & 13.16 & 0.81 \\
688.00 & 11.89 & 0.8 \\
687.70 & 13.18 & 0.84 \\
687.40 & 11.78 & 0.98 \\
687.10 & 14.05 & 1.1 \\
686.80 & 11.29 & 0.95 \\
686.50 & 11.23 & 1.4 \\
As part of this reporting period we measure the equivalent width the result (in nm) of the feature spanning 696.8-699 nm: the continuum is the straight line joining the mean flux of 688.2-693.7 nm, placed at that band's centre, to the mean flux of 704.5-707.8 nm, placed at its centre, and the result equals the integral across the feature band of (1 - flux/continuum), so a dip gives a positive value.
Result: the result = 0.16 nm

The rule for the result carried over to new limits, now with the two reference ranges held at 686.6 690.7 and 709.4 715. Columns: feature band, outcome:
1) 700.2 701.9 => -0.042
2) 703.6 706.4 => 0.036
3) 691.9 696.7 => 0.146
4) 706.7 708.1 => 0.078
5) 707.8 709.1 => 0.073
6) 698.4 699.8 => 0.030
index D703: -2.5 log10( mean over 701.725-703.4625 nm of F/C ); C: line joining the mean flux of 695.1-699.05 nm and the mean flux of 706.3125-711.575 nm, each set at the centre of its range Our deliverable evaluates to -0.053 mag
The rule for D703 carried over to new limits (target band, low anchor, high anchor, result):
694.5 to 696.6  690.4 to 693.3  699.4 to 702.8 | 0.00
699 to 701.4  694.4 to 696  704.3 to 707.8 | -0.08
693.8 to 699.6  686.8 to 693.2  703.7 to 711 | 0.03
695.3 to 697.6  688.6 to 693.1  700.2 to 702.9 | 0.03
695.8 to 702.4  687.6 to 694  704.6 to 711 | -0.02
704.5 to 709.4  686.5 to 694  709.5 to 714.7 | 0.02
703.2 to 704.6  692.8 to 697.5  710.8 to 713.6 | 0.02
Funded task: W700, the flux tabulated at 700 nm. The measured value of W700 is 14.31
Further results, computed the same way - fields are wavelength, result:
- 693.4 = 13.88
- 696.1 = 13.49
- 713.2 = 12.57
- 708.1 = 12.16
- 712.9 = 13.85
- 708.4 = 13.86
